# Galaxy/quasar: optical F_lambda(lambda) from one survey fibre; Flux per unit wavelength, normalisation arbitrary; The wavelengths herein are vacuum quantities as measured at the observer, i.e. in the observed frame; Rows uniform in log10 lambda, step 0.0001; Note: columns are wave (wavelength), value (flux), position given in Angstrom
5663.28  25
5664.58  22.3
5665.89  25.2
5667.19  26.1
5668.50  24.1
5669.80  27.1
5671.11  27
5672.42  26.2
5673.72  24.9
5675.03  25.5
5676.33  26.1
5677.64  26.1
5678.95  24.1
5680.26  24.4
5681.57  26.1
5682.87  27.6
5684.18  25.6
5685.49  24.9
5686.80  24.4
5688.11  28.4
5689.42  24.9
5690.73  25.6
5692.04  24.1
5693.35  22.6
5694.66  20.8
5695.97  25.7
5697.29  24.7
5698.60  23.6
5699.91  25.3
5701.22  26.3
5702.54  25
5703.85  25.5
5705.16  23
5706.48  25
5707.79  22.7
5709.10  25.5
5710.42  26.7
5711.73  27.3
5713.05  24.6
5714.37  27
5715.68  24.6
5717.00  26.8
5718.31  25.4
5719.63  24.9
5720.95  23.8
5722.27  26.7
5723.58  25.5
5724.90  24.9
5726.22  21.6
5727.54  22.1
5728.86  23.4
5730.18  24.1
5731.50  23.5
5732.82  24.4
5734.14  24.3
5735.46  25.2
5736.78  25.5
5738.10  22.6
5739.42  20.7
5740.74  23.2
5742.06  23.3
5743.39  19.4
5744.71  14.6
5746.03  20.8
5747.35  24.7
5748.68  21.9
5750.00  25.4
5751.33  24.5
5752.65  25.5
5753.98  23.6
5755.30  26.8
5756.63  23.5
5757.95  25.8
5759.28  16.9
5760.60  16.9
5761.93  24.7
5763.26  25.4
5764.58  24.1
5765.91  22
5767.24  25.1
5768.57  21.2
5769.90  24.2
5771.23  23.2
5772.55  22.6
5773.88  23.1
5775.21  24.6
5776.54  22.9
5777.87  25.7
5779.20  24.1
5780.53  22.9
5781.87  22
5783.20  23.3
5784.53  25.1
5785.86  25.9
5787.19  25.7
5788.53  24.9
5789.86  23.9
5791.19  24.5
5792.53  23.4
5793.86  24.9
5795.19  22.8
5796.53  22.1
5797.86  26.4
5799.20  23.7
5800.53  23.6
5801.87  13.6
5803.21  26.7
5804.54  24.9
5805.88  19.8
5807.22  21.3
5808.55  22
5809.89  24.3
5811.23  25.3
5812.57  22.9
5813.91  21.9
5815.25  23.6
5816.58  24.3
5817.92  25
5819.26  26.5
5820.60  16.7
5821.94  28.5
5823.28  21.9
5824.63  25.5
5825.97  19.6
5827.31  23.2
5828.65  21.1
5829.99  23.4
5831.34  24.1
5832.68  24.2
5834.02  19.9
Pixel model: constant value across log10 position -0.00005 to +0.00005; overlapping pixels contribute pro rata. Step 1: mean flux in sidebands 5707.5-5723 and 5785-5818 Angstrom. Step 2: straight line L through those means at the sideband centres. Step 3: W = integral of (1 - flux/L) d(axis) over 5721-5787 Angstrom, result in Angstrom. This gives 3.4 Angstrom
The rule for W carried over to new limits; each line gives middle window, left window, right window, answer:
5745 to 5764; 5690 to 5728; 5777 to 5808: 0.7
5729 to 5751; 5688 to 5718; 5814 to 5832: 1.5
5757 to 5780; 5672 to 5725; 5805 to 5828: 0.8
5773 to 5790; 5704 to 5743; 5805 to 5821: -0.5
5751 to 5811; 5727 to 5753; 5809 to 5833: -0.7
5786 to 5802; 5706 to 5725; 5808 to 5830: 0.1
